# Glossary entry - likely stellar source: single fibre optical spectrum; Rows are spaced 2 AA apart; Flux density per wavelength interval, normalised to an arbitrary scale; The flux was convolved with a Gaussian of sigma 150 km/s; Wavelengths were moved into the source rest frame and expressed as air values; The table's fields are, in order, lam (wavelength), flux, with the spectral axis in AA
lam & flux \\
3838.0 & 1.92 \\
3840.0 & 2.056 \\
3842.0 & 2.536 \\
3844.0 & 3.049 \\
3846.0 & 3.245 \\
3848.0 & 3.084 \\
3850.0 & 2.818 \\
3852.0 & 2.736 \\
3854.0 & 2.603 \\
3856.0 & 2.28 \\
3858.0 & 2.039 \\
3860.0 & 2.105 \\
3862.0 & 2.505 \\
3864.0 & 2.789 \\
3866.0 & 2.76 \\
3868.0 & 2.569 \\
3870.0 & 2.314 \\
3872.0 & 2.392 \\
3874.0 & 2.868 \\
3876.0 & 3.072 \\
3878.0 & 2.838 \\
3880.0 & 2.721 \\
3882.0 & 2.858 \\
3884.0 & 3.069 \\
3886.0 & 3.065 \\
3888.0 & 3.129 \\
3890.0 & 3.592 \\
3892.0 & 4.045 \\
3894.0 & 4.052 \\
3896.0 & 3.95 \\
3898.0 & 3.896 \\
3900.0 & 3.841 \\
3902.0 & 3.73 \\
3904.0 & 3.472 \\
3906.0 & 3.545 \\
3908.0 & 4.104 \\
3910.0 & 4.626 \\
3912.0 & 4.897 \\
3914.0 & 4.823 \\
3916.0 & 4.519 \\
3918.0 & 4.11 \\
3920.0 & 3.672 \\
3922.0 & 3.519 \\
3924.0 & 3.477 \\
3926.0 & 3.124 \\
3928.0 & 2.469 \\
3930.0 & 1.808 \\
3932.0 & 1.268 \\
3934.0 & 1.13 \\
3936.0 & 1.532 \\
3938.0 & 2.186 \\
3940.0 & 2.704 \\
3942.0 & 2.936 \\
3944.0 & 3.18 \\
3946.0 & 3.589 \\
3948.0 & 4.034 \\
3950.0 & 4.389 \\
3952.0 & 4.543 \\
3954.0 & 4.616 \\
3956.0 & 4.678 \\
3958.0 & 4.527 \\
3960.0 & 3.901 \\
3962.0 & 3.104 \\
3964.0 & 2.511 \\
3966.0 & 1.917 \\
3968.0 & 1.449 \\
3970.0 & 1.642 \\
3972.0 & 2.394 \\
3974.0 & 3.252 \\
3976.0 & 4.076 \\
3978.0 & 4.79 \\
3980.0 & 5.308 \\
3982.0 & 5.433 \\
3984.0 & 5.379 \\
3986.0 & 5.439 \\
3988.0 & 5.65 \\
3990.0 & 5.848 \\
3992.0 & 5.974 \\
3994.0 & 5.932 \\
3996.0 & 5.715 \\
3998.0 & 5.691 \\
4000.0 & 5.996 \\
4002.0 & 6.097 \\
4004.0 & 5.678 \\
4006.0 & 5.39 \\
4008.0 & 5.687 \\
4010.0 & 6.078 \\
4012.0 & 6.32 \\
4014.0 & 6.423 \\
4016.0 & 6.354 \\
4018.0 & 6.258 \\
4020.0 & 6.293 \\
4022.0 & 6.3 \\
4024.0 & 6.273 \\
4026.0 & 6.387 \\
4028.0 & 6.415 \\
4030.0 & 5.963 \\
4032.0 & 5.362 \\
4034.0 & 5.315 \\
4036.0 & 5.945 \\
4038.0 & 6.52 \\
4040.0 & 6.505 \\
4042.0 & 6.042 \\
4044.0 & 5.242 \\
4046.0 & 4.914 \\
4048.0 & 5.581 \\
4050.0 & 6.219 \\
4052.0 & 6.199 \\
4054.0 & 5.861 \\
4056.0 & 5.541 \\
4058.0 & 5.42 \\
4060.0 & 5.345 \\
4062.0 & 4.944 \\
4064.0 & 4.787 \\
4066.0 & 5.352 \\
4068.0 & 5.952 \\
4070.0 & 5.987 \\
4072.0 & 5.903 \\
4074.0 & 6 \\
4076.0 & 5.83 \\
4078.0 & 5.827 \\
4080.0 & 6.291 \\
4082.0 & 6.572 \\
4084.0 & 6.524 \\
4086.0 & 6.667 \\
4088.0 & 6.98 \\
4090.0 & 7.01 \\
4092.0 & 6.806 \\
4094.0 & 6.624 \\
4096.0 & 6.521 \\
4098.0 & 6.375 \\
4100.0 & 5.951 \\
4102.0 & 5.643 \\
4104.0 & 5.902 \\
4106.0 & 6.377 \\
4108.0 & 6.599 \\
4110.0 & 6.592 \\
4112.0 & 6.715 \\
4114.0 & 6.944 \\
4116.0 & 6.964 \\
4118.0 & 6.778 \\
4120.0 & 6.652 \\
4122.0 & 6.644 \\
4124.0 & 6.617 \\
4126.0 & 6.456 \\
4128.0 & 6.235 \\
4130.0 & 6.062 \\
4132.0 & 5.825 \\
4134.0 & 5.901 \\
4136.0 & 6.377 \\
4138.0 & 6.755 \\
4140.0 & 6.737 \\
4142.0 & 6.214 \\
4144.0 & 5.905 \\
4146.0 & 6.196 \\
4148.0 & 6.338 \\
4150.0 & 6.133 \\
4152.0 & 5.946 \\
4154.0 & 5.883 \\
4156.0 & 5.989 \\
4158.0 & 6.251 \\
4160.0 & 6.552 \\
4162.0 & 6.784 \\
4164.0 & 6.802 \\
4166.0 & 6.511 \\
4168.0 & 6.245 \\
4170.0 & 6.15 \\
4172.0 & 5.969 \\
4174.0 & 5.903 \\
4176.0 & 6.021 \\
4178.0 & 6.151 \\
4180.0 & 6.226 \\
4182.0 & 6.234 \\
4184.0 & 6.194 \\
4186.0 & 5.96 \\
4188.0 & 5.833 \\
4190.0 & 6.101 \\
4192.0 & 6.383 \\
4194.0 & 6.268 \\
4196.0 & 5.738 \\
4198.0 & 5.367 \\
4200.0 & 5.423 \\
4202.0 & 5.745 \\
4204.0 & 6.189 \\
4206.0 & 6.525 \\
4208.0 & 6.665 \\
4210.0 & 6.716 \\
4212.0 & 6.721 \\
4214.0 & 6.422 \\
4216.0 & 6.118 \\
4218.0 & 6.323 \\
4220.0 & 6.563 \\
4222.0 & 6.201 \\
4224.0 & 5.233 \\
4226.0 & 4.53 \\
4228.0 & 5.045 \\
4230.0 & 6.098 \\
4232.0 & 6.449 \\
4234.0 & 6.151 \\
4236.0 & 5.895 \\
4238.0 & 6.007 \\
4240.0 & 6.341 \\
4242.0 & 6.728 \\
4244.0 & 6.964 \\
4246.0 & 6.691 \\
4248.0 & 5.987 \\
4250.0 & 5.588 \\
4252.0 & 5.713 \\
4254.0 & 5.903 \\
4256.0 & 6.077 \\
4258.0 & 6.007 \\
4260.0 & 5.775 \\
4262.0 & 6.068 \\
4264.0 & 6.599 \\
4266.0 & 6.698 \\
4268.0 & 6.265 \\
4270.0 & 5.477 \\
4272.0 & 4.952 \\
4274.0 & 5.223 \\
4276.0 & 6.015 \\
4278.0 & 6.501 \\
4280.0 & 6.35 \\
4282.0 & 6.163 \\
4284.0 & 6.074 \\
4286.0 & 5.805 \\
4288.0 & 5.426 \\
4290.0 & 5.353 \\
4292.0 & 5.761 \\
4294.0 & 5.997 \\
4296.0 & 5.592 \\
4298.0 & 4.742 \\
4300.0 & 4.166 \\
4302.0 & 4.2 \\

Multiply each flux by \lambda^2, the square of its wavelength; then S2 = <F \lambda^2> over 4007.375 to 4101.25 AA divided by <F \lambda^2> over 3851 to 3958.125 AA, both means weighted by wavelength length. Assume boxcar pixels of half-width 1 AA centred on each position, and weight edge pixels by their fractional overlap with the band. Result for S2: 2.01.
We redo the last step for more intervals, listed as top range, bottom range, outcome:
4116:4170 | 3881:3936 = 2.08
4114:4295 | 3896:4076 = 1.45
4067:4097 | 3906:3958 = 1.98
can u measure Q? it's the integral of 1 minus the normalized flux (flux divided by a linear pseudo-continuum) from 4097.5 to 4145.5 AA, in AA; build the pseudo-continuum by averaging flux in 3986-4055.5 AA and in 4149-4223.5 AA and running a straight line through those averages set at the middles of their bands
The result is -2.3 AA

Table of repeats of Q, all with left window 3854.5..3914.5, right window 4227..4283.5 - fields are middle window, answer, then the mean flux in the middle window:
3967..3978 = 3.3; 2.77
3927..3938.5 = 6.0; 1.71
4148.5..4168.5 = -3.7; 6.31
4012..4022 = -4.9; 6.33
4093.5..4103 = -2.6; 6.2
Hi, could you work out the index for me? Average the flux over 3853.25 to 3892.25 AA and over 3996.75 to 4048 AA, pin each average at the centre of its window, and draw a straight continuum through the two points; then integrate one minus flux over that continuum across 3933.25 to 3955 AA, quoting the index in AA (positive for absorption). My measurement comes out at 5.73 AA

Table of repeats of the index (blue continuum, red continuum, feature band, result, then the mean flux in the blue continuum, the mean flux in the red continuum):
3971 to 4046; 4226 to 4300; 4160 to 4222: -3.9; 5.66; 5.91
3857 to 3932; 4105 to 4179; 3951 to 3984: 3.9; 3.28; 6.36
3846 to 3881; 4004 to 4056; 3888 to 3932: -2.2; 2.64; 5.98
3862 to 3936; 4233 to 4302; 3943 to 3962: -2.5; 3.25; 5.89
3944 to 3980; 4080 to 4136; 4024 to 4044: -4.2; 3.54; 6.47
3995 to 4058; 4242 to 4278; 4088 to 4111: -1.7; 5.95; 6.03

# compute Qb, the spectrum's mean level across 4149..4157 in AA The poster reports 5.99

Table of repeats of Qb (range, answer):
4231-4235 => 6.3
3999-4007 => 5.79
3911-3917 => 4.75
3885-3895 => 3.58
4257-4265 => 6.11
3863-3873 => 2.56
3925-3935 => 1.96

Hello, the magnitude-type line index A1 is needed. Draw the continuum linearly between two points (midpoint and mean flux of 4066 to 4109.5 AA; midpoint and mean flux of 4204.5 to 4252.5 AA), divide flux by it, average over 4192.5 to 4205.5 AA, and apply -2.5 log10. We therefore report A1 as 0.06 mag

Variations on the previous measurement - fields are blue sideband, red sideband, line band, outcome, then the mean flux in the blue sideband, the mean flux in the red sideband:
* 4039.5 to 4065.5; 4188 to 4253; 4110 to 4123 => -0.17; 5.56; 6.09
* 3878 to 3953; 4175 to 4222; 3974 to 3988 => -0.23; 3.39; 6.17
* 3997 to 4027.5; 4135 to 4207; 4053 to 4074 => 0.11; 6.09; 6.17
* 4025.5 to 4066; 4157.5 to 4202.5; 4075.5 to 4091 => -0.12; 5.71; 6.12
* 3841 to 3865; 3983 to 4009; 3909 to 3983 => 0.33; 2.65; 5.73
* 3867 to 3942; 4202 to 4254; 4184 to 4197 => -0.05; 3.21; 6.14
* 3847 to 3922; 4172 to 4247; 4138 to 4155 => -0.12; 3.29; 6.11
